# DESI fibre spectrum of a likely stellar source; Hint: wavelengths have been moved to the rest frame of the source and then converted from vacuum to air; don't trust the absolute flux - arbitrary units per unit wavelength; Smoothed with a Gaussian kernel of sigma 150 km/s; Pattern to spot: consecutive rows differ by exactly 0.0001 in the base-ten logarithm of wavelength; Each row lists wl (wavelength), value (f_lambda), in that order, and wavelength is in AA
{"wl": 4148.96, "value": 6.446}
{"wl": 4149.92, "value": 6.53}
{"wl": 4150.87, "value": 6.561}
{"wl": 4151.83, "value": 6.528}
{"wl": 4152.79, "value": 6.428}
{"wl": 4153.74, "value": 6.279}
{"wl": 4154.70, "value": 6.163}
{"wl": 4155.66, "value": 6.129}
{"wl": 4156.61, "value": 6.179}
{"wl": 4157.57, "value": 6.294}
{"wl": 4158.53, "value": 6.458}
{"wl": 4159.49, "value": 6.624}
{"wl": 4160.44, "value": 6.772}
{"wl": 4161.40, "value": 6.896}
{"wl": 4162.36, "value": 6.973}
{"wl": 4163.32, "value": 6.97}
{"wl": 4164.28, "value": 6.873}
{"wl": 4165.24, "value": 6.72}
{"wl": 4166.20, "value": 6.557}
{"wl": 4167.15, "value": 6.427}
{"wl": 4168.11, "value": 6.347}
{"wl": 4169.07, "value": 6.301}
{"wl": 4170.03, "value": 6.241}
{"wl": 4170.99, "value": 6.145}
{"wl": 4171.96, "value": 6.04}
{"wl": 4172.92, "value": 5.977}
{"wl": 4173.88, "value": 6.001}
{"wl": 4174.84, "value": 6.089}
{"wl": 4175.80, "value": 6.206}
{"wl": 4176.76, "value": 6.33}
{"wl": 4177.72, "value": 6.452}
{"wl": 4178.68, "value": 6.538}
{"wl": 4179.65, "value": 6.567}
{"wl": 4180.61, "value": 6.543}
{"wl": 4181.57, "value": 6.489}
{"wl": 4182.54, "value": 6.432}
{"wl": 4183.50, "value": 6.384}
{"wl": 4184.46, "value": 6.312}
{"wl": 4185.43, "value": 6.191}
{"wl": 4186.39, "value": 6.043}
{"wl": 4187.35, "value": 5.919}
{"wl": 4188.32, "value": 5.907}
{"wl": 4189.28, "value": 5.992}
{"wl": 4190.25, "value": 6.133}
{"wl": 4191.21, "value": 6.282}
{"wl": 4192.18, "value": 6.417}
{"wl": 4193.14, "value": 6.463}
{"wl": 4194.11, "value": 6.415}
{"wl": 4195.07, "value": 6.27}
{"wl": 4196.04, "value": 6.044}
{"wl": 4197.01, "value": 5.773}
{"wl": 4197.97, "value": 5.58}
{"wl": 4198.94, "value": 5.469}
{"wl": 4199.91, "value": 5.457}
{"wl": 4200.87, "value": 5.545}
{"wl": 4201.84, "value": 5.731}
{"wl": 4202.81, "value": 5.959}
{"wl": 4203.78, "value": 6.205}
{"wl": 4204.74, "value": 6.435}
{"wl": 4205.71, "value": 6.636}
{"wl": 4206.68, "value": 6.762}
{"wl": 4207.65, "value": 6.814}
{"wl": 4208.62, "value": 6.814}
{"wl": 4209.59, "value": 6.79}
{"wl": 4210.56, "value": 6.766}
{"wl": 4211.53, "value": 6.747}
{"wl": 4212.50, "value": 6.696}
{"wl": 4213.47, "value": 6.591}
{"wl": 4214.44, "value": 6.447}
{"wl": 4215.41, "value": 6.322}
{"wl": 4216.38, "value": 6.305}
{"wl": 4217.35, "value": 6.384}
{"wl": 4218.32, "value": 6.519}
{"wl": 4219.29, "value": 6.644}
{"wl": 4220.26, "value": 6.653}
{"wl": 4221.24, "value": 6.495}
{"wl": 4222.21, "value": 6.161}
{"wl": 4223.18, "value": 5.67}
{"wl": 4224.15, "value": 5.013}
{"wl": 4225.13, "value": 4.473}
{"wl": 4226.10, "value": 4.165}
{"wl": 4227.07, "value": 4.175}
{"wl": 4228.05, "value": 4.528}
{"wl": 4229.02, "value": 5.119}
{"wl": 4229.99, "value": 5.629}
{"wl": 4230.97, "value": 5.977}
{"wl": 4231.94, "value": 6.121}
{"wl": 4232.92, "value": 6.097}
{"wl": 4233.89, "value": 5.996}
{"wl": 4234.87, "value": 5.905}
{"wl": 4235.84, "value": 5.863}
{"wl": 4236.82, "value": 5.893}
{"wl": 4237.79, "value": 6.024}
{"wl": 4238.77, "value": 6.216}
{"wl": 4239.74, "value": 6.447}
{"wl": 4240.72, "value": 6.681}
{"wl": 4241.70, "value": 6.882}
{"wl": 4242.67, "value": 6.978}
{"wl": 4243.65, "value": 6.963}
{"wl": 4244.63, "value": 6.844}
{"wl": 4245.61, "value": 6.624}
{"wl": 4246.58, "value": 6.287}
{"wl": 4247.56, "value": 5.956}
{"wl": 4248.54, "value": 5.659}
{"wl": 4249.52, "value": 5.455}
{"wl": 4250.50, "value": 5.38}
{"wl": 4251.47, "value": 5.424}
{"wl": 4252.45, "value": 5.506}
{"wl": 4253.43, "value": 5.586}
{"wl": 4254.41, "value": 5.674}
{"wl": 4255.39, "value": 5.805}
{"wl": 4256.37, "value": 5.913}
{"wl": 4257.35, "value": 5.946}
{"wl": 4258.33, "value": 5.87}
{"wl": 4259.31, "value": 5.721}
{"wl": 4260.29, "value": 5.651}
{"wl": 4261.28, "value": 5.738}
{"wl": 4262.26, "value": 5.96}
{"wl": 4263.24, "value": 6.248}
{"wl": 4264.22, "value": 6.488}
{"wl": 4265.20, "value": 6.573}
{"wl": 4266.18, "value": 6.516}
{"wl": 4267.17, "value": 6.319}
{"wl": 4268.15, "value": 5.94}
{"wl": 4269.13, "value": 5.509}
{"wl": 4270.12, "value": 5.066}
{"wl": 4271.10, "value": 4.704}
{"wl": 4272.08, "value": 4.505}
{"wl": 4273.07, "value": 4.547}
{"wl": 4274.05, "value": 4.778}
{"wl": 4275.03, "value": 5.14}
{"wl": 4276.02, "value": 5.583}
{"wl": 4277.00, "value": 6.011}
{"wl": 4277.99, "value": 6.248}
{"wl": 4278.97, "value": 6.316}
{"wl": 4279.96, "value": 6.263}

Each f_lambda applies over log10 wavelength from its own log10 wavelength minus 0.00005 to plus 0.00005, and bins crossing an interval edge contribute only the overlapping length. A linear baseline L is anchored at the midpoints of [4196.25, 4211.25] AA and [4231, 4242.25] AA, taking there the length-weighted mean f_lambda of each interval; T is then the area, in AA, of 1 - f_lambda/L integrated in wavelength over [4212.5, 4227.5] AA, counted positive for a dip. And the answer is 0.7 AA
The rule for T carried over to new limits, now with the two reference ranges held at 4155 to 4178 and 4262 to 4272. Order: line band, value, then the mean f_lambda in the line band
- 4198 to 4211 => -0.05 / 6.23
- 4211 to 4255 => 0.56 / 5.98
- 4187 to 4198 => 0.27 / 6.12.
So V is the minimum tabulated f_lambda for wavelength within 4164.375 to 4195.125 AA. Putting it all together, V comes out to 5.907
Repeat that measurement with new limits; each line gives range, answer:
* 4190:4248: 4.165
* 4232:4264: 5.38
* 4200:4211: 5.545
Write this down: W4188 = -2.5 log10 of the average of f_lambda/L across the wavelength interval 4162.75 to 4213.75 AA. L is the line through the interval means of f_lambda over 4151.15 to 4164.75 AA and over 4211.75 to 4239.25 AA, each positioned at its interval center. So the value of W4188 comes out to -0.01 mag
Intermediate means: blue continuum 6.54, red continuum 5.87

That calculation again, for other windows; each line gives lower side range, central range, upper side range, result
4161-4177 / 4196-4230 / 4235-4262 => 0.04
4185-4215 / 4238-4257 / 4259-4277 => -0.06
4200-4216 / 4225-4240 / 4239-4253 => 0.14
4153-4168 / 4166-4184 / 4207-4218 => 0.04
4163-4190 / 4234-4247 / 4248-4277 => -0.11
